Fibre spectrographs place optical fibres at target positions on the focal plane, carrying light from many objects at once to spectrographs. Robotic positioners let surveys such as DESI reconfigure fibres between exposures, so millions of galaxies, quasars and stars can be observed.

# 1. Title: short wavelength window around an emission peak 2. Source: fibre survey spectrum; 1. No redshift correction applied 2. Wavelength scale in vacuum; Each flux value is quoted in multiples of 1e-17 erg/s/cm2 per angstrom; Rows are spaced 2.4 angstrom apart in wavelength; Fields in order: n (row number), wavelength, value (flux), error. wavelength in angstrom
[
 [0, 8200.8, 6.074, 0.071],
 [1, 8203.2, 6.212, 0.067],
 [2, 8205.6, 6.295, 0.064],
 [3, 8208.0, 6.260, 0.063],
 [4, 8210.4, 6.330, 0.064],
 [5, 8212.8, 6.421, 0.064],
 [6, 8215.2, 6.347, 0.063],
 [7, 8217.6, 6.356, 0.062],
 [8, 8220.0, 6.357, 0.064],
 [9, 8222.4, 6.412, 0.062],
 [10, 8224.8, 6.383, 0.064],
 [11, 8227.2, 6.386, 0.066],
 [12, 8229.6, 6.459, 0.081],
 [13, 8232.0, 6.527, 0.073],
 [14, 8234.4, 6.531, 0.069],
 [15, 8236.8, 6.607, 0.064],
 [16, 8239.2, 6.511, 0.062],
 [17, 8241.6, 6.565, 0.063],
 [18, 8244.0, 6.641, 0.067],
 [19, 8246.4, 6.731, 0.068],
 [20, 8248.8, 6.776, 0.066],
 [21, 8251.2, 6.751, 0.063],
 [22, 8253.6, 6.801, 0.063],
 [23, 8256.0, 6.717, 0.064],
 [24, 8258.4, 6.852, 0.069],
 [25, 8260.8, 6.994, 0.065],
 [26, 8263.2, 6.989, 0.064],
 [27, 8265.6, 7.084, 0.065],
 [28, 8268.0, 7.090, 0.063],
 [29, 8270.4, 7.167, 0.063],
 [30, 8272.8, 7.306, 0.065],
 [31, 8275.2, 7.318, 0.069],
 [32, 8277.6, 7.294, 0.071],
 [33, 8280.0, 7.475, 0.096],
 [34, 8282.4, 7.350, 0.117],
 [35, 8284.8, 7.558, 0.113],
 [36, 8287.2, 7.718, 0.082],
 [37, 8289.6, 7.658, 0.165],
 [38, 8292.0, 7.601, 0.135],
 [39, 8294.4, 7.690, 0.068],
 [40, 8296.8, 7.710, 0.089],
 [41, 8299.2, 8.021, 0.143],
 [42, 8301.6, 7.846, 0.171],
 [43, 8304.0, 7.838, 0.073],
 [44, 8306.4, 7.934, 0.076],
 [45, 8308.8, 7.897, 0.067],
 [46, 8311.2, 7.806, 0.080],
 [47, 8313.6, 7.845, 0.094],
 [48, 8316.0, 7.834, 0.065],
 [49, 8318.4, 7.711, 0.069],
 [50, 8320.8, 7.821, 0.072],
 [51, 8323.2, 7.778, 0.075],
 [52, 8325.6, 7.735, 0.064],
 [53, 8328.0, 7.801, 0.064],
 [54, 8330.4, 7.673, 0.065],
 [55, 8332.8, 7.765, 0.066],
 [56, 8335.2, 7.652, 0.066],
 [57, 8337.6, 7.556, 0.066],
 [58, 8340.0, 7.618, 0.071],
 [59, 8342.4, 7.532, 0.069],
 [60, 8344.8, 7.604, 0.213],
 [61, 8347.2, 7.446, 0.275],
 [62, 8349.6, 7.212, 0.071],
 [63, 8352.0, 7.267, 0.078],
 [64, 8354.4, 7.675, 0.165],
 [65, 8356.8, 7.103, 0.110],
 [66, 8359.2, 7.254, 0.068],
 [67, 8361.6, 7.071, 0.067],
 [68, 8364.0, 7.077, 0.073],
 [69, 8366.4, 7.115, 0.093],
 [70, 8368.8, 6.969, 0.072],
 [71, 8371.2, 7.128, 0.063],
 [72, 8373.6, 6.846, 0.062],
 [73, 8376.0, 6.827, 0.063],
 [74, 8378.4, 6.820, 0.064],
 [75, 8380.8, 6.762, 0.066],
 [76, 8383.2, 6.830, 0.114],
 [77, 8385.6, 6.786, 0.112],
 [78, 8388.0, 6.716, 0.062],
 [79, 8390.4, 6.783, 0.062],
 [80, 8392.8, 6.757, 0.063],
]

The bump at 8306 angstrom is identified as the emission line Mg II 2798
